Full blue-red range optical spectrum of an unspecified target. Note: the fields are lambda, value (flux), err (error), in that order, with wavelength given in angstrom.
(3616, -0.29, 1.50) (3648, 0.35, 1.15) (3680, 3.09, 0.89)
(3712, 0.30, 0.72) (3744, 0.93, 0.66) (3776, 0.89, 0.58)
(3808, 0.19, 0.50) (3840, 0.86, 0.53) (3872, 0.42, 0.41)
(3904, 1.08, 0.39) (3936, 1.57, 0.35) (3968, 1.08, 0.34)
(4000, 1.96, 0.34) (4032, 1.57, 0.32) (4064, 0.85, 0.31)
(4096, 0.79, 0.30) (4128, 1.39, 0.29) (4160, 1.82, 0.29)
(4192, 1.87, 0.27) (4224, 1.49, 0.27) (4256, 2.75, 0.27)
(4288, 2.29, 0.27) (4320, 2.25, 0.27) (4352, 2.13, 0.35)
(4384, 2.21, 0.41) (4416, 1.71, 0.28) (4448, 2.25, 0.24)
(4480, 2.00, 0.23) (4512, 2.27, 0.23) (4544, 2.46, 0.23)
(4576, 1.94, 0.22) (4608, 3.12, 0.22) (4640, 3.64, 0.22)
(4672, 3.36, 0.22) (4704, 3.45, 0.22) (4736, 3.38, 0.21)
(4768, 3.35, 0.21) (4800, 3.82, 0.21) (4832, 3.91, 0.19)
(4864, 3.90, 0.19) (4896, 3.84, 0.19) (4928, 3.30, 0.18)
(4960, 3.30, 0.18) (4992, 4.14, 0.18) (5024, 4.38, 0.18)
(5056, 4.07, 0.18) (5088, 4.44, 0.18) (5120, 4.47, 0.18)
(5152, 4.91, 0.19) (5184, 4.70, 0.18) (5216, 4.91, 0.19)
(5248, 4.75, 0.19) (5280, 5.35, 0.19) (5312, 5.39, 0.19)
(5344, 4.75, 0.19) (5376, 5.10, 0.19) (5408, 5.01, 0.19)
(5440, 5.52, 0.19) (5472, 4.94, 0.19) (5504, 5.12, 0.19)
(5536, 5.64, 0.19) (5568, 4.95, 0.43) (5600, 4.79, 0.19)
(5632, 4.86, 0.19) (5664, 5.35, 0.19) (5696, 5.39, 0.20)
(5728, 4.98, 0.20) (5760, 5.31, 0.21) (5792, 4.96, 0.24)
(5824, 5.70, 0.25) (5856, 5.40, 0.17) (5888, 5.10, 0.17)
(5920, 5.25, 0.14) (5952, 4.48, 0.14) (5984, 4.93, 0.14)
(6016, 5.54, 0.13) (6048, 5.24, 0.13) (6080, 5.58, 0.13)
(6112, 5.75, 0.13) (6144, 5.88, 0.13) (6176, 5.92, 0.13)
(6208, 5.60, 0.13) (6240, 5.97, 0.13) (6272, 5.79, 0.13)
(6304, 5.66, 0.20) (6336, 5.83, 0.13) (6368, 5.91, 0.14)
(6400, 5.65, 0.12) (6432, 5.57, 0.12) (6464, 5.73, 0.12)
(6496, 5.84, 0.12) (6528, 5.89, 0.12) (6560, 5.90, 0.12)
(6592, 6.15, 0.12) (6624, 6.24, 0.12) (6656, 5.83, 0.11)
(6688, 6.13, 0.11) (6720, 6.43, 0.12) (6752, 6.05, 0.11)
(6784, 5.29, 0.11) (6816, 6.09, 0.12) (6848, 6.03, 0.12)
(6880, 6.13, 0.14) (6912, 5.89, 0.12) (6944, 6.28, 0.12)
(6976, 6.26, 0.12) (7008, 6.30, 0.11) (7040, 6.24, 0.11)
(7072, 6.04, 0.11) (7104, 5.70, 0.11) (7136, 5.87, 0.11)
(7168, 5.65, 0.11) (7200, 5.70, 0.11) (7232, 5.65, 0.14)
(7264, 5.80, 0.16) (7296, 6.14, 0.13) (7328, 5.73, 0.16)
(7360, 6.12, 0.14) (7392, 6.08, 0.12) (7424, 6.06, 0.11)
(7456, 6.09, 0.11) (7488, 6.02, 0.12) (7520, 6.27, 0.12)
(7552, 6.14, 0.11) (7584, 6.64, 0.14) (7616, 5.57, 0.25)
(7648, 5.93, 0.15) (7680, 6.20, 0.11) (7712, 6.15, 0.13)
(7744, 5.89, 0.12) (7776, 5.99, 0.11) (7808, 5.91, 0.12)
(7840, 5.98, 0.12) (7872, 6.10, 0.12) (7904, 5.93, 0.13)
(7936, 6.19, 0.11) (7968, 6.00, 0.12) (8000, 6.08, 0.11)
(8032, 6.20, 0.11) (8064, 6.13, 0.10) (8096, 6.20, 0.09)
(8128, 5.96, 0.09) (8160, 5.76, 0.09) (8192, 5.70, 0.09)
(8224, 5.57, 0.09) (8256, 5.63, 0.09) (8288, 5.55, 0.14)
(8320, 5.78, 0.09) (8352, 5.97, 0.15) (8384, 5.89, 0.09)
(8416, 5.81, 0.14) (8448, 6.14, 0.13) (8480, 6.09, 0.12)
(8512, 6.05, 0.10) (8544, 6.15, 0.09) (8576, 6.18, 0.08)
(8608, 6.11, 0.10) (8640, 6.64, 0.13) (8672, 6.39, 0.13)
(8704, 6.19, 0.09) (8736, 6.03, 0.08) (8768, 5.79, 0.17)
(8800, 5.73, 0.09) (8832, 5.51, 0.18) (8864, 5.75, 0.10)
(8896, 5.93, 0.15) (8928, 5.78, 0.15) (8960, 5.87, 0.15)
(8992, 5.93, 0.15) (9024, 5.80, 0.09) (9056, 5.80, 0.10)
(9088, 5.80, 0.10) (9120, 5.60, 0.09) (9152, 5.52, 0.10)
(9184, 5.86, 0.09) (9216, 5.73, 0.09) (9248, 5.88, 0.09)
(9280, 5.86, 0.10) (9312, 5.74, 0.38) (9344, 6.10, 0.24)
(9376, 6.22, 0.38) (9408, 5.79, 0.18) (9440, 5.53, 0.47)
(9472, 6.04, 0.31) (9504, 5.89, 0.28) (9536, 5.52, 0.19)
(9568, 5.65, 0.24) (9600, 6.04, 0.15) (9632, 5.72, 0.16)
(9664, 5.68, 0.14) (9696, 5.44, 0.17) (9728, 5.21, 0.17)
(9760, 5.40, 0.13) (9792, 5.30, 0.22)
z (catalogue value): 0.150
